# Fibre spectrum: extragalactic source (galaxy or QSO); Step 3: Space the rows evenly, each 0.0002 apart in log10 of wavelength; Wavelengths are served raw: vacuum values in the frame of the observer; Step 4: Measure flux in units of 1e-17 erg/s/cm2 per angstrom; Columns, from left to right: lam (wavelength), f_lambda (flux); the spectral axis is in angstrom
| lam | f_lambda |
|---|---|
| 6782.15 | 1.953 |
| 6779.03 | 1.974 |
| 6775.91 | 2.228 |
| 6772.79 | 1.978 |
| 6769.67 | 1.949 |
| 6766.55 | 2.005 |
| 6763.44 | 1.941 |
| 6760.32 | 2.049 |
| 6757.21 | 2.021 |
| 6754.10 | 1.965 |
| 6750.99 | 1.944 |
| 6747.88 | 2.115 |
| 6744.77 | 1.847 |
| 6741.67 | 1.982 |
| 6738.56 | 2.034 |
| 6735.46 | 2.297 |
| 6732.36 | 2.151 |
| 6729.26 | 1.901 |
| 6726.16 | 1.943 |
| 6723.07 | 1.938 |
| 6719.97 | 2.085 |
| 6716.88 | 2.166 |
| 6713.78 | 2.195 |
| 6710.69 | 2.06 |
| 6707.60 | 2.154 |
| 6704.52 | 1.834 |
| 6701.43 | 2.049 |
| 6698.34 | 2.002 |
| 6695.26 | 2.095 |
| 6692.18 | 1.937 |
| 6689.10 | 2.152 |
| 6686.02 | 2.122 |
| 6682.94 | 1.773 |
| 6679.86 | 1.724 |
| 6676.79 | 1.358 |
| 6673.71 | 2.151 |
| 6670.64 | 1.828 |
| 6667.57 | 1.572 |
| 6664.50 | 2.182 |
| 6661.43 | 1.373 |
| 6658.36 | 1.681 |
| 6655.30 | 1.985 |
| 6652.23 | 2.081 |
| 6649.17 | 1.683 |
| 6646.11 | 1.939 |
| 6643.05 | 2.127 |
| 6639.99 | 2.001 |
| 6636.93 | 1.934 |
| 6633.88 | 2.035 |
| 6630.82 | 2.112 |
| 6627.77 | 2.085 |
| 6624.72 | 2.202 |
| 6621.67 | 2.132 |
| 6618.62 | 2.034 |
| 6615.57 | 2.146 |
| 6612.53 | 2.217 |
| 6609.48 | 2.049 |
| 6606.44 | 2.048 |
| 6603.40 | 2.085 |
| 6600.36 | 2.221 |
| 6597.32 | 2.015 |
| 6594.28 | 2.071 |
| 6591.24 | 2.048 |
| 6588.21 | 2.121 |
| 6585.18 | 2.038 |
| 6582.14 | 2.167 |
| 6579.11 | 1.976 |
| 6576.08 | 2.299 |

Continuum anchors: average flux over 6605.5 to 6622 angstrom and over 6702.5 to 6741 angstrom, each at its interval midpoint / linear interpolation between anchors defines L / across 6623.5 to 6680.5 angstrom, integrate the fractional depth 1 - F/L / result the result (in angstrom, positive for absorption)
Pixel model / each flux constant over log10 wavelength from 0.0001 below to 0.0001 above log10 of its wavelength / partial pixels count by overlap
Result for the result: 5.2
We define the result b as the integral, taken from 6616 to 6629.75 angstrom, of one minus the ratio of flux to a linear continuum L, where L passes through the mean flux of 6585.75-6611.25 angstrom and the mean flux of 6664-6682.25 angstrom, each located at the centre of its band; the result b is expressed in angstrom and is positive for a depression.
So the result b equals -0.92 angstrom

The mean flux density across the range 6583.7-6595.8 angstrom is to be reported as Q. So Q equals 2.07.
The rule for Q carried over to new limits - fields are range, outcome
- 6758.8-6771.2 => 1.99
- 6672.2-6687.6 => 1.83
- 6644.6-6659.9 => 1.87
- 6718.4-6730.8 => 1.97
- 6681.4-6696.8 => 2.02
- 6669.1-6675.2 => 1.99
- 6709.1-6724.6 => 2.09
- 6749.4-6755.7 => 1.96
